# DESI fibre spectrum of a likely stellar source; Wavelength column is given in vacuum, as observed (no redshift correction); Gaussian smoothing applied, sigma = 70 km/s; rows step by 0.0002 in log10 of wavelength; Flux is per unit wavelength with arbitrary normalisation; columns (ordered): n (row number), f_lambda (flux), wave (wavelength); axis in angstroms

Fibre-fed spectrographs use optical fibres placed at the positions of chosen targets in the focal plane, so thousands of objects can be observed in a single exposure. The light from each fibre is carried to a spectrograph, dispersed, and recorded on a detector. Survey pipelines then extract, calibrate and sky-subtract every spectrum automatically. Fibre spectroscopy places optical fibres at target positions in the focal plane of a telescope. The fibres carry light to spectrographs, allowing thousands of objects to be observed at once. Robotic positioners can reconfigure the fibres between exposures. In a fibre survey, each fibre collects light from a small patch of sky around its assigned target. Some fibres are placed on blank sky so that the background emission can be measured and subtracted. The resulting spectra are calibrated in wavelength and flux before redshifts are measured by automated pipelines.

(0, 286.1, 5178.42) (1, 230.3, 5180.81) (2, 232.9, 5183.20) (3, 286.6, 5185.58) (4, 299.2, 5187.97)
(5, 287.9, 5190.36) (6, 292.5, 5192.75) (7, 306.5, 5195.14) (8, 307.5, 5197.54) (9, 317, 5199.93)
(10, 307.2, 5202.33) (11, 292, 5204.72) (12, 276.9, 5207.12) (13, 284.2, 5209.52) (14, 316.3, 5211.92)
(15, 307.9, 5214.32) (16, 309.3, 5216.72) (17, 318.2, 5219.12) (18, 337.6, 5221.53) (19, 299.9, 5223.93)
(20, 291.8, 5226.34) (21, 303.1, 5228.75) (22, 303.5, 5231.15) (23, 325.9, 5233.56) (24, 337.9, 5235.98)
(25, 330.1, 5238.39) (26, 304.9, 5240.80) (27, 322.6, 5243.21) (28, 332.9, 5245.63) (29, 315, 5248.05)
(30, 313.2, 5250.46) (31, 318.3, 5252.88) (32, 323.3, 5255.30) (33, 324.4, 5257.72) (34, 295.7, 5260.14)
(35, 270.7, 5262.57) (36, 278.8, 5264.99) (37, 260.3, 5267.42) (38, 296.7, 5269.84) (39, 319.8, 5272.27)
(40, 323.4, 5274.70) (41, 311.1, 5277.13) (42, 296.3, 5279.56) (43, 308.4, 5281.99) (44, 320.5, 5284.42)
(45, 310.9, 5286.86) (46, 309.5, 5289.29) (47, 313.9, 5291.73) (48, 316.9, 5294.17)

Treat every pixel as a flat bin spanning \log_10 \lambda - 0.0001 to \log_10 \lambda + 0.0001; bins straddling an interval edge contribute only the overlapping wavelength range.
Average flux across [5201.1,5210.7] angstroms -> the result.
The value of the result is 290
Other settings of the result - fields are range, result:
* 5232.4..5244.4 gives 324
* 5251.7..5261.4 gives 315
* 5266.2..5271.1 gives 279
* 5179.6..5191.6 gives 267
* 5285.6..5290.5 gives 310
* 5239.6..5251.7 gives 318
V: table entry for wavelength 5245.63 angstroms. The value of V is 332.9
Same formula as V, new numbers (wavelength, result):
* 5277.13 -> 311.1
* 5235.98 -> 337.9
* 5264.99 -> 278.8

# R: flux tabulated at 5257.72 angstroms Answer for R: 324.4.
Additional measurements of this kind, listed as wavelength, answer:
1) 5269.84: 296.7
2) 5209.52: 284.2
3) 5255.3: 323.3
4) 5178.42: 286.1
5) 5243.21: 322.6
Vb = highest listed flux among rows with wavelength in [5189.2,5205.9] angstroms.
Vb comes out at 317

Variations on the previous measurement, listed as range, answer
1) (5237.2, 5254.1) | 332.9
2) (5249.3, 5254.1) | 318.3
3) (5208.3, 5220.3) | 318.2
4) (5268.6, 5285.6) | 323.4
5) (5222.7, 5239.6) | 337.9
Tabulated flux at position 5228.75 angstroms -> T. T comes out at 303.1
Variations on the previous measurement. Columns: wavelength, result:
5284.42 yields 320.5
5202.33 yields 307.2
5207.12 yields 276.9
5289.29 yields 309.5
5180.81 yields 230.3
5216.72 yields 309.3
